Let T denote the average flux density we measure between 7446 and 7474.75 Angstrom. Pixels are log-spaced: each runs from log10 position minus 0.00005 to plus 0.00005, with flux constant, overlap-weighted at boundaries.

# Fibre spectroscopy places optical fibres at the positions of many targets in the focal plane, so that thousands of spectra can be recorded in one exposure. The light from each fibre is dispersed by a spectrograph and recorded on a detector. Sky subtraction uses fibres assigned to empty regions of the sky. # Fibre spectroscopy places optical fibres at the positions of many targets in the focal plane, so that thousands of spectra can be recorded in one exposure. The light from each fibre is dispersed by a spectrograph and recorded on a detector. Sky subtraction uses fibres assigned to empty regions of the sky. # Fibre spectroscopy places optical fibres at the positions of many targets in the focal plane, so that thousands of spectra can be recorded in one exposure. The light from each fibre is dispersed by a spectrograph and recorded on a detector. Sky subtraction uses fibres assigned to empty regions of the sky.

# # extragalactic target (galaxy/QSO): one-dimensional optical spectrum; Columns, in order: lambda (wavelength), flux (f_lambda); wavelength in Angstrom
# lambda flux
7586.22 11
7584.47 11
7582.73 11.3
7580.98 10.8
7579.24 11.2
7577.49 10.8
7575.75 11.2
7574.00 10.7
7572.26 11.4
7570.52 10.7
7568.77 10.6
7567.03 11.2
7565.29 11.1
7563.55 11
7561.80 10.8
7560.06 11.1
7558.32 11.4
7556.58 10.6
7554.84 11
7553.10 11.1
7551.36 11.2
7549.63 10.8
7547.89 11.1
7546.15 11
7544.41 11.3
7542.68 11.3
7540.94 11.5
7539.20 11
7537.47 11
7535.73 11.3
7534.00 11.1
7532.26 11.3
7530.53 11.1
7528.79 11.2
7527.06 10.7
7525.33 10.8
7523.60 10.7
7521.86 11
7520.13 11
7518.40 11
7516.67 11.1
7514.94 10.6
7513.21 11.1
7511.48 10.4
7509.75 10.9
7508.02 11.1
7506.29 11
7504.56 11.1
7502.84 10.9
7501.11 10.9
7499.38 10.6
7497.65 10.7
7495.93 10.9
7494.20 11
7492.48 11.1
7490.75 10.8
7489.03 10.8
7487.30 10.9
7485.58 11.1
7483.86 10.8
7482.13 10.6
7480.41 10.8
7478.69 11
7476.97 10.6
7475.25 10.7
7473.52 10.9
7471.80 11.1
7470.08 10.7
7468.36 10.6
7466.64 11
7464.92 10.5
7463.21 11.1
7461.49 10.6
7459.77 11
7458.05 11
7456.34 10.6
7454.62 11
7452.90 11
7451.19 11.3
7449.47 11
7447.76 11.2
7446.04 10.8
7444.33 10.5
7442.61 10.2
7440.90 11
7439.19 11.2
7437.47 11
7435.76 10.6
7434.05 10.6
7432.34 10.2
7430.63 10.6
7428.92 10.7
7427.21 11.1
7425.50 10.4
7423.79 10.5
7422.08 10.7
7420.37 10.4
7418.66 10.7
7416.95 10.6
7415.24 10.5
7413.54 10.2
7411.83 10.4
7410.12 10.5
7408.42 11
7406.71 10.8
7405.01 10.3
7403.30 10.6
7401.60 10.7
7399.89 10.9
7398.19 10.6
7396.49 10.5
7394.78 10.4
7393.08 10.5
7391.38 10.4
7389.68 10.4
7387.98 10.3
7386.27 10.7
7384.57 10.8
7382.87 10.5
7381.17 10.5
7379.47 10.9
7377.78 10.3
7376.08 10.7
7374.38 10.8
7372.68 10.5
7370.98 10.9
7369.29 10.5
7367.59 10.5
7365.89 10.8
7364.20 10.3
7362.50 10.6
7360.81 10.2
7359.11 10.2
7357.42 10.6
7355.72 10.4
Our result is 10.9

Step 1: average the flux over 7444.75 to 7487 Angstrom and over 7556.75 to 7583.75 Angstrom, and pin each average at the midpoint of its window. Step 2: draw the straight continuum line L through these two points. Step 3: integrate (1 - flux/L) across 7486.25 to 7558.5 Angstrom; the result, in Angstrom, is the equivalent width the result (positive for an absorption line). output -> -0.23 Angstrom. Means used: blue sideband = 10.9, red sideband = 11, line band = 11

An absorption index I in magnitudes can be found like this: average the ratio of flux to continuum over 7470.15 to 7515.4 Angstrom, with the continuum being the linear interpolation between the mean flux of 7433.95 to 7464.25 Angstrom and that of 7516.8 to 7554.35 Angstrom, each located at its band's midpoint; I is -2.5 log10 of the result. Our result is 0.01 mag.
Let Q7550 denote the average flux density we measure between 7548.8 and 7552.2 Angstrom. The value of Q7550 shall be 11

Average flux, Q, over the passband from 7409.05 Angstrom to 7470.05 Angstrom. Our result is 10.7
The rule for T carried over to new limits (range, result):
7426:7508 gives 10.8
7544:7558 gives 11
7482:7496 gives 10.9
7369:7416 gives 10.6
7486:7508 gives 10.9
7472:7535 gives 10.9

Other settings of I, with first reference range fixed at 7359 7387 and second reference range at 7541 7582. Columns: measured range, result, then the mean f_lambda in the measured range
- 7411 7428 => 0.01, 10.5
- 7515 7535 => 0.00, 11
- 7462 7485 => 0.00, 10.8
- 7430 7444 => 0.01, 10.7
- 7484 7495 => -0.01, 10.9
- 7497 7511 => 0.00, 10.9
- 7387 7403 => 0.01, 10.5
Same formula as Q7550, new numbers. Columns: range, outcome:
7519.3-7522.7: 11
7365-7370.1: 10.6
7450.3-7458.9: 11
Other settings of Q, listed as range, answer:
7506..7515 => 10.9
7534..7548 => 11.2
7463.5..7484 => 10.8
